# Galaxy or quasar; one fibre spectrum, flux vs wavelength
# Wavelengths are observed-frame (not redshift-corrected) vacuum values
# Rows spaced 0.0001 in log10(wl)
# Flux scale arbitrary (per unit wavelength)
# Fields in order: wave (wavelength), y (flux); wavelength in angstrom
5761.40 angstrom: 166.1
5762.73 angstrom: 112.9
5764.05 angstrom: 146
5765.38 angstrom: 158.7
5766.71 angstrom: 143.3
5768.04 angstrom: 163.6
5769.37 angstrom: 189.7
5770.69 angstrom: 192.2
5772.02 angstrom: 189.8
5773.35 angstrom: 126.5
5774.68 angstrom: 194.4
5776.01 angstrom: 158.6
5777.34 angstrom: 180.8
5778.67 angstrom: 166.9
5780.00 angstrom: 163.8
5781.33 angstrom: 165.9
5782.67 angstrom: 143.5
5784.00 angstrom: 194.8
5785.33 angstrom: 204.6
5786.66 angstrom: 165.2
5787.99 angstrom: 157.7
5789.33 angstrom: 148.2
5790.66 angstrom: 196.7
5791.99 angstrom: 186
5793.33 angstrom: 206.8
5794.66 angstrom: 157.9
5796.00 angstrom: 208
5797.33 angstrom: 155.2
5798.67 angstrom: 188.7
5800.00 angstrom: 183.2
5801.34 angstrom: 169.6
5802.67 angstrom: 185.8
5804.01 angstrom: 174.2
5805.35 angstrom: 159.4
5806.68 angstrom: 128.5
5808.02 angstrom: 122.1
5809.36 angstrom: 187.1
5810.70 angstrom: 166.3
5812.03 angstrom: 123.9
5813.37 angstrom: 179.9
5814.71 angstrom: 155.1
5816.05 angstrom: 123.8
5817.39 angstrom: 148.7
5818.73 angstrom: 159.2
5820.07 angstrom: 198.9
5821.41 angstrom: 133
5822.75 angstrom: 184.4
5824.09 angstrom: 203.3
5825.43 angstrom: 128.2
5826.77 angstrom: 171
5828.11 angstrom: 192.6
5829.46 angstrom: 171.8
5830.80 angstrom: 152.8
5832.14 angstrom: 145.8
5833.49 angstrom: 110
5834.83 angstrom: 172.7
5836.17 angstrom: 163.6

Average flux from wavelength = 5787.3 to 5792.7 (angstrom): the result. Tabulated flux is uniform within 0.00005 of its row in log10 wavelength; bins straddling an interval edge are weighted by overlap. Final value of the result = 172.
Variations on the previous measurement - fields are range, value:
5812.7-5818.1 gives 152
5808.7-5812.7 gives 159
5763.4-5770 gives 160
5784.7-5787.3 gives 185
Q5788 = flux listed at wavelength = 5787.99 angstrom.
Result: 157.7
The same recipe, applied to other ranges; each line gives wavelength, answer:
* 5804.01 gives 174.2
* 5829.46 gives 171.8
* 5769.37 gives 189.7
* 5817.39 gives 148.7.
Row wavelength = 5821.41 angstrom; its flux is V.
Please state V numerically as 133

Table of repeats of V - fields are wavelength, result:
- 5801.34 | 169.6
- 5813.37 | 179.9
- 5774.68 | 194.4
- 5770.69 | 192.2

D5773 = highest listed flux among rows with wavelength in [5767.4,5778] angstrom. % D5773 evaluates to 194.4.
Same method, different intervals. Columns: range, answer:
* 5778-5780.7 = 166.9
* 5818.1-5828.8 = 203.3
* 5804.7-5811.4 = 187.1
